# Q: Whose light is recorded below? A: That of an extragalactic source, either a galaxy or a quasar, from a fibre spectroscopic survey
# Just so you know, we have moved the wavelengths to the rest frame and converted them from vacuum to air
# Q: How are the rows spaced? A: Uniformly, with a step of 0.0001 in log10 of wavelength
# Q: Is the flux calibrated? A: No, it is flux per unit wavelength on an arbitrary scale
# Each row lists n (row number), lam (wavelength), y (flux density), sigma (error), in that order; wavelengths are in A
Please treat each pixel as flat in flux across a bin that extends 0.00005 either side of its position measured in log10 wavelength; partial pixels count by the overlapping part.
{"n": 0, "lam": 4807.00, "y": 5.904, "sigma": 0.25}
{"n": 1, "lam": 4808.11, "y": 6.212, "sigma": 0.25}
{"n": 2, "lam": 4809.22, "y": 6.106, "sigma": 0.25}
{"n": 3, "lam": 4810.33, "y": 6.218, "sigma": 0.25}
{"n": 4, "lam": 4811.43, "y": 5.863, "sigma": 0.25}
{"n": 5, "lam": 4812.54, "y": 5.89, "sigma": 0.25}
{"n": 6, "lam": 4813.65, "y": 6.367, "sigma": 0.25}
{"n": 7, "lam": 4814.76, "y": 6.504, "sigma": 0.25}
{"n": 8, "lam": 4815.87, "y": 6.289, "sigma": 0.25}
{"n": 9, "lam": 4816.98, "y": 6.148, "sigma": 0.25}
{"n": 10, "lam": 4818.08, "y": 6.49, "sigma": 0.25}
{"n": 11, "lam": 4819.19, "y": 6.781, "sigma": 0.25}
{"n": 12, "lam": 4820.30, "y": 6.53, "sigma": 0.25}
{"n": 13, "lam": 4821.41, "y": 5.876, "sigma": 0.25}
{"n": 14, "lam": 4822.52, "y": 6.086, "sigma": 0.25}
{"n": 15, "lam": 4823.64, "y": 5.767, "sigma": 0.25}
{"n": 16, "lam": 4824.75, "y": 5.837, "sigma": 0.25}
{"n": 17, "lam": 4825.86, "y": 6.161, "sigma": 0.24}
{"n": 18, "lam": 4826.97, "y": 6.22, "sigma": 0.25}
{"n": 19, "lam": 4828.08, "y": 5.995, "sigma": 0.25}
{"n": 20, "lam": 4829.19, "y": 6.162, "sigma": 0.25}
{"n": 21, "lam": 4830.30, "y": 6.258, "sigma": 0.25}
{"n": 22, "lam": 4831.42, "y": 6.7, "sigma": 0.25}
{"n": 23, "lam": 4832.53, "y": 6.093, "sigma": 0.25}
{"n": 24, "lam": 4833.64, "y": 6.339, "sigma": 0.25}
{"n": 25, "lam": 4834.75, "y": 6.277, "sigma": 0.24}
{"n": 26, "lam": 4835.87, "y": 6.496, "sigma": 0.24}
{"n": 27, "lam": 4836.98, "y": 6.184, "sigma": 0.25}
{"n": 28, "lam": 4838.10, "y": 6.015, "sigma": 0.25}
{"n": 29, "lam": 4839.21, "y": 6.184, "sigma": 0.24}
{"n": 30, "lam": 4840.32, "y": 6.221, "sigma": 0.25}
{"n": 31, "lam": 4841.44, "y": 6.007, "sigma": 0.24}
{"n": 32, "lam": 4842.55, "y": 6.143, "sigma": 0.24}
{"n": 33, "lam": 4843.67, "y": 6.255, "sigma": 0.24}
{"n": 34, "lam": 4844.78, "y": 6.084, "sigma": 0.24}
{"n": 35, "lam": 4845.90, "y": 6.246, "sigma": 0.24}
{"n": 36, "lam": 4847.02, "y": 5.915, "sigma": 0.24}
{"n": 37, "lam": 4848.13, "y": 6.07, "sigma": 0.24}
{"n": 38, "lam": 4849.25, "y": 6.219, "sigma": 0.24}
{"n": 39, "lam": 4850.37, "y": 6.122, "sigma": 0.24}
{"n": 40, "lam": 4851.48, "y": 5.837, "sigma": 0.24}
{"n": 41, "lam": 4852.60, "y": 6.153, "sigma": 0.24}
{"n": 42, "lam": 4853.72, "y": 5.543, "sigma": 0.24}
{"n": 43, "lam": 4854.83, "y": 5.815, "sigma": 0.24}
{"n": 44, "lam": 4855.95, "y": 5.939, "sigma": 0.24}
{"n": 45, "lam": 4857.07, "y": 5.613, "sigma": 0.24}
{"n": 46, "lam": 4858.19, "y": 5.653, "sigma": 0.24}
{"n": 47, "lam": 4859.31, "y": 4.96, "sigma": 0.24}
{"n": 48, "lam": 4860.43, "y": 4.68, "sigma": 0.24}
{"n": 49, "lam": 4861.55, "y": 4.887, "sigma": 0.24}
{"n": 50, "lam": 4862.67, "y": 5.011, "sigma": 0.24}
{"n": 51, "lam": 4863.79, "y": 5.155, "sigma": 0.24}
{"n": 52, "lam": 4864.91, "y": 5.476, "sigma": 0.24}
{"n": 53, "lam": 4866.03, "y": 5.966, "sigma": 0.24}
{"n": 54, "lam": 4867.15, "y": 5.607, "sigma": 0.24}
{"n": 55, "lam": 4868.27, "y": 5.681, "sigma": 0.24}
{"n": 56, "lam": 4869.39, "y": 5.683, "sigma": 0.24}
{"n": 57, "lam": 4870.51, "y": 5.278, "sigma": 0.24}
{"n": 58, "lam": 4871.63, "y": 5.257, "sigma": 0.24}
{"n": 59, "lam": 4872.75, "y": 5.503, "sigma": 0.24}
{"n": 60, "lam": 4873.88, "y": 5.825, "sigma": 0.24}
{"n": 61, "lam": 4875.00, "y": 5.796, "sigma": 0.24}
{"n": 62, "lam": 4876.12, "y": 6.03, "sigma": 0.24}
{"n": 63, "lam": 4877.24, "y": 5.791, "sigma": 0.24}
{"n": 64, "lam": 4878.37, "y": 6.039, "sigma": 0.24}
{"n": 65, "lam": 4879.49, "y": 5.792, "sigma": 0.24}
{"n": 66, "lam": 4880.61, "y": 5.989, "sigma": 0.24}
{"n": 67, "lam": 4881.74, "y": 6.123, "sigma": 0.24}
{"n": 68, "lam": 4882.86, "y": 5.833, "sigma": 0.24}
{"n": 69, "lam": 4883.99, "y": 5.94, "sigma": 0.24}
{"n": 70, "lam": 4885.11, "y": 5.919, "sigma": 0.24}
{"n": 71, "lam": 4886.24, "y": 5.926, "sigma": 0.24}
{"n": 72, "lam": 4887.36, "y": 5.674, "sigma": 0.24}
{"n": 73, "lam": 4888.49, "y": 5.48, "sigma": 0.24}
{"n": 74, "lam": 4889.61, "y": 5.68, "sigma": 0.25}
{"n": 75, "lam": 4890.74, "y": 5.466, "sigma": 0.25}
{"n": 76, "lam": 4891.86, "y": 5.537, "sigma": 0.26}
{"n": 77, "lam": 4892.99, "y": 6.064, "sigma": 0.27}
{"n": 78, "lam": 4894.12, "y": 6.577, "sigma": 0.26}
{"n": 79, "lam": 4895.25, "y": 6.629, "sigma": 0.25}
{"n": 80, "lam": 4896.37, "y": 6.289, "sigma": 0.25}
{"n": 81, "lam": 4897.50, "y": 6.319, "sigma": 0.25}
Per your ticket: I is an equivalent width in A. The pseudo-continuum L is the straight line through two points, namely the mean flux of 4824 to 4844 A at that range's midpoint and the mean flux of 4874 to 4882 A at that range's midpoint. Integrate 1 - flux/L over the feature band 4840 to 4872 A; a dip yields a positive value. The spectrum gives 1.9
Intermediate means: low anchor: 6.19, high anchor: 5.93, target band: 5.7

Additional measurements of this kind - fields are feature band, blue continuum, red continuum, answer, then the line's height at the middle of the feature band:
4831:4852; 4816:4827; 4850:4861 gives -1.1 A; 5.86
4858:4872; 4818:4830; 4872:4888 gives 1.5 A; 5.94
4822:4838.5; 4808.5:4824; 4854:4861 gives -0.6 A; 5.95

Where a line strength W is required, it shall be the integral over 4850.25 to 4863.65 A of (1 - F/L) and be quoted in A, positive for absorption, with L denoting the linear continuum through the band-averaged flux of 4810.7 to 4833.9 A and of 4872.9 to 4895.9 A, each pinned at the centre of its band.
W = 1.2 A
